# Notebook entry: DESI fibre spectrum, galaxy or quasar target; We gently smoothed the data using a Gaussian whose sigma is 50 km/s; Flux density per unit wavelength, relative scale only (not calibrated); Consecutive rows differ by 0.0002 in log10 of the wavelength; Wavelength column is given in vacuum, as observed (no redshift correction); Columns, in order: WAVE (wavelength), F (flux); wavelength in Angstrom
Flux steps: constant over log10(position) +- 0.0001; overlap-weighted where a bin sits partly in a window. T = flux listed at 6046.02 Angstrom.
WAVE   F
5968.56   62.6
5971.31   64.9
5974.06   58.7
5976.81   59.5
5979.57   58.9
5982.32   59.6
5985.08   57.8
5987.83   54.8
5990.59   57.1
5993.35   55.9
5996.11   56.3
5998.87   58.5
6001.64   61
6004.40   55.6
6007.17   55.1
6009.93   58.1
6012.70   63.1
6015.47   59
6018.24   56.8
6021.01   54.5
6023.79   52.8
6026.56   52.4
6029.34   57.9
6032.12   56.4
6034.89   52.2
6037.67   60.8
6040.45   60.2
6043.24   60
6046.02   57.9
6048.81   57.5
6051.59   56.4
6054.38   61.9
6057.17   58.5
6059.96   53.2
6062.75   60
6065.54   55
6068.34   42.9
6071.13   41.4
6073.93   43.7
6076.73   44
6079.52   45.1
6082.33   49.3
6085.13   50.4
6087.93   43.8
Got 57.9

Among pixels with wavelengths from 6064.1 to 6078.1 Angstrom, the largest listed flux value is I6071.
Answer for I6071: 55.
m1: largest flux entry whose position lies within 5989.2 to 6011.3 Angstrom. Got 61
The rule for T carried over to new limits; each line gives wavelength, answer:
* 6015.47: 59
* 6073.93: 43.7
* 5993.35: 55.9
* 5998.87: 58.5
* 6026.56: 52.4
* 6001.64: 61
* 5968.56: 62.6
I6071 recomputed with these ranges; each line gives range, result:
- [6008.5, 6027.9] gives 63.1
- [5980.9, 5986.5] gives 59.6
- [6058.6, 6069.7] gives 60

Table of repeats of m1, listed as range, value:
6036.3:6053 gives 60.8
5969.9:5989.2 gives 64.9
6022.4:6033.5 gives 57.9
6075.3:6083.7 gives 49.3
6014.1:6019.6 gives 59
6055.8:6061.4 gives 58.5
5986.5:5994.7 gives 57.1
